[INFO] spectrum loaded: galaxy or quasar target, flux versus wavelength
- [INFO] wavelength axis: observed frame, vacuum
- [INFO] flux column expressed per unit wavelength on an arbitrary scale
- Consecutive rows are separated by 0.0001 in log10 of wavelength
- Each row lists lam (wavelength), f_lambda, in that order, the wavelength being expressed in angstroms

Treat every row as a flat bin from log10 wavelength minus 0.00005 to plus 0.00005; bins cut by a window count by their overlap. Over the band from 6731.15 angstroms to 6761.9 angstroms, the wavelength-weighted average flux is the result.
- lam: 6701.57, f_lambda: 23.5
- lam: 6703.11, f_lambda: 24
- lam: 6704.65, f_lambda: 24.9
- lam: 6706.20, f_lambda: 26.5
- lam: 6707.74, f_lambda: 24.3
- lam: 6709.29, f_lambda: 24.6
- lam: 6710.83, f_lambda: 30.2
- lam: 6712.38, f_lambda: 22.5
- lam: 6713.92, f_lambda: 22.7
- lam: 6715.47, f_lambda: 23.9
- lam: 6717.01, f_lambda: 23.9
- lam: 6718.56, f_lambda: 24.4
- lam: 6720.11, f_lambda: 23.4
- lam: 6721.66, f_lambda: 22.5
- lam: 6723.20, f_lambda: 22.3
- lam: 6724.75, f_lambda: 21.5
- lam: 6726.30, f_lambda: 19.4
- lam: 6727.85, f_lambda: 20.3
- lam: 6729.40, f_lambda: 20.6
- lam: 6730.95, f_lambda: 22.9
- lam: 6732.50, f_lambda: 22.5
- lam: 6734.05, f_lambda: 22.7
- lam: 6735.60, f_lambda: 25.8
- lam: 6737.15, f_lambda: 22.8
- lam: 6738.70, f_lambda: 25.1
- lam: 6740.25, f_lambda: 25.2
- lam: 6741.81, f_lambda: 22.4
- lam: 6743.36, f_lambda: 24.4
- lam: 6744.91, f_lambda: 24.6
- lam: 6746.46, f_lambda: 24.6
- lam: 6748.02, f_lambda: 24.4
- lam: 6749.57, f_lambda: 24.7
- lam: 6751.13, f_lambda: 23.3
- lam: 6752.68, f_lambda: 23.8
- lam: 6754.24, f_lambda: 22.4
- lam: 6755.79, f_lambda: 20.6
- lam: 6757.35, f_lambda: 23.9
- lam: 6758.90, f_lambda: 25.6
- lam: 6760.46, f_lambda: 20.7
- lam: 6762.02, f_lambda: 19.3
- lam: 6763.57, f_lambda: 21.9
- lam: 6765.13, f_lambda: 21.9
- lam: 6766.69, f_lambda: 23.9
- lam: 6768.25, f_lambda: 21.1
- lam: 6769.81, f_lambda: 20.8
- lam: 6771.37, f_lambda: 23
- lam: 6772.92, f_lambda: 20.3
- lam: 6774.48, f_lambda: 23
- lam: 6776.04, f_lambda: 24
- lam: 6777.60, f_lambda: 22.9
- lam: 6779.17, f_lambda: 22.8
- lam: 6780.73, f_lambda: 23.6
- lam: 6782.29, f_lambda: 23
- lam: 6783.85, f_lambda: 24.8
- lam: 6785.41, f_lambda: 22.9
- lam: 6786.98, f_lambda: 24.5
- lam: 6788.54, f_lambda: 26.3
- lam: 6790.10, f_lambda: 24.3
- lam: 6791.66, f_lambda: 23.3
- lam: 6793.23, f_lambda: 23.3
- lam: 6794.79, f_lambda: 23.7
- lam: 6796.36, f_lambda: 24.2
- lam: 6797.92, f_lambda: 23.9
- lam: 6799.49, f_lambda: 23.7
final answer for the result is 23.5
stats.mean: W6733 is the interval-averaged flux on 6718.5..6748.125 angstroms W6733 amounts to 23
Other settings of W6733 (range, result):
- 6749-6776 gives 22.4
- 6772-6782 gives 22.8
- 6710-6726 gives 23.6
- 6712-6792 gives 23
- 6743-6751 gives 24.4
